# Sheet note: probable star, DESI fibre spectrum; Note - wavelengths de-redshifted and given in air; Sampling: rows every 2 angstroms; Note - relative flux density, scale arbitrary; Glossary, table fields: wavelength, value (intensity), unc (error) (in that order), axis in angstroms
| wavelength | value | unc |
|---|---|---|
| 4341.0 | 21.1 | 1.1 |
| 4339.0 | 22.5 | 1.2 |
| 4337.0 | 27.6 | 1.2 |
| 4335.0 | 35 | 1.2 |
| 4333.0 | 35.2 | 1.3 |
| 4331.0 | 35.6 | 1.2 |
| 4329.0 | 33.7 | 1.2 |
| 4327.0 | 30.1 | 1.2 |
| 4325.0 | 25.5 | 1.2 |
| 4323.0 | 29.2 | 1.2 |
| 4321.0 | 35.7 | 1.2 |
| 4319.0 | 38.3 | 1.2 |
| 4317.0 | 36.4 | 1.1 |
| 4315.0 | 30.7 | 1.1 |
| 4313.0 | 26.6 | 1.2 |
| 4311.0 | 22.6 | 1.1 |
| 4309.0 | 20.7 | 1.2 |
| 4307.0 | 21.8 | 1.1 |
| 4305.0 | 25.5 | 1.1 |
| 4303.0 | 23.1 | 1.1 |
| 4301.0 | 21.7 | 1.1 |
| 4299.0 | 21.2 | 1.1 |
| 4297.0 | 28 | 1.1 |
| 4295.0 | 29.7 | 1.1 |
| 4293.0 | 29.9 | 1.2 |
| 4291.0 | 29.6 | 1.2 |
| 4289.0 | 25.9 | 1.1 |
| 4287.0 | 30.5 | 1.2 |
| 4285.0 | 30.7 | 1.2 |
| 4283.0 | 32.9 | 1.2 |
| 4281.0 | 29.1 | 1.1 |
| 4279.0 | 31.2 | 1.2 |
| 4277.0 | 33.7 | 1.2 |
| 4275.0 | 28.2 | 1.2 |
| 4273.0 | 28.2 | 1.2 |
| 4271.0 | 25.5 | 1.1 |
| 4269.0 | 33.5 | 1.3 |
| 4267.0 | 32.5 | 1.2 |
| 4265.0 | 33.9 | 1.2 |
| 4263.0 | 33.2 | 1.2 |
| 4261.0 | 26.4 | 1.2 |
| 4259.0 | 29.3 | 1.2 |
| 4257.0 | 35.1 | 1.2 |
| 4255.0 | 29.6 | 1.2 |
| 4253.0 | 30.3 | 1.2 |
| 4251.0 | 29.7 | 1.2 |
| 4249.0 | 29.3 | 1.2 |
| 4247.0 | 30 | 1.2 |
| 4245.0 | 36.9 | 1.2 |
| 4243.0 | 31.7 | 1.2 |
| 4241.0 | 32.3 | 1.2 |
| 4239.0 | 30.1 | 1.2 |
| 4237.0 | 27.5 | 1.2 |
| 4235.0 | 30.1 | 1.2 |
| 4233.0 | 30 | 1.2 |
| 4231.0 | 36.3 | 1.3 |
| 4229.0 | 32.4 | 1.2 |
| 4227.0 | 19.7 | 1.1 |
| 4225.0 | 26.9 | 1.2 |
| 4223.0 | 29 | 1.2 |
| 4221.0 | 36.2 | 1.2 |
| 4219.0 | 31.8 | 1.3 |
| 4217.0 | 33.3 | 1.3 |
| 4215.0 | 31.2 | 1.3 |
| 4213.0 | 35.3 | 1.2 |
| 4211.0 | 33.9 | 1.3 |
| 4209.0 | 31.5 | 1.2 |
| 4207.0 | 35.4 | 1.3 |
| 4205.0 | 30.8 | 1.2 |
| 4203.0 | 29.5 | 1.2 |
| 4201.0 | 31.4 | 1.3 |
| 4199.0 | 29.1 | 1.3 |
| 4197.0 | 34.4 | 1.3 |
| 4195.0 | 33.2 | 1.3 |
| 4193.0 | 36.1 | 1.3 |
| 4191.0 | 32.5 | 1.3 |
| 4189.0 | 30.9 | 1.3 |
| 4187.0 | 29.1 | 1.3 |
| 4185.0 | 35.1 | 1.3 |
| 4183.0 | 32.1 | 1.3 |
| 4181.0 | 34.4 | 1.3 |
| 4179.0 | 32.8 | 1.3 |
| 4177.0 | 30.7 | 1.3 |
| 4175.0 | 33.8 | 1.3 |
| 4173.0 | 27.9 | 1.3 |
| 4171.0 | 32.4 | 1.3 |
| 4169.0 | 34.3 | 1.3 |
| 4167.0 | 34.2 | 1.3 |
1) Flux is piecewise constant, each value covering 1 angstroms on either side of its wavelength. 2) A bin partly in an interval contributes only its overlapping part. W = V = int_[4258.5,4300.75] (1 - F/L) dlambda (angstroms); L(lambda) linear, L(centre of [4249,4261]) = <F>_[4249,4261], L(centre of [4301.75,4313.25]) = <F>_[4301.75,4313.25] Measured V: -4.1 angstroms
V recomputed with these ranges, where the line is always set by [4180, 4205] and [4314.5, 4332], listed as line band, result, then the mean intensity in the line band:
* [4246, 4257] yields 0.77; 30.3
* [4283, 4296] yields 1.21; 29.7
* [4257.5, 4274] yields 1.08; 30.5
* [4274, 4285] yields 0.56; 31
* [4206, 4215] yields -0.38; 33.7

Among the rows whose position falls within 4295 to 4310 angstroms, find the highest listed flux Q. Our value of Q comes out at 29.7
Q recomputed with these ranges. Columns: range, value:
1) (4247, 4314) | 35.1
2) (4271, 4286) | 33.7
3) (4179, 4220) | 36.1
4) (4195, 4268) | 36.9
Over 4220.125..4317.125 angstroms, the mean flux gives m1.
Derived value 29.2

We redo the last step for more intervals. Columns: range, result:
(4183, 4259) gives 31.5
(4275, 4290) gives 30.4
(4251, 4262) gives 30.1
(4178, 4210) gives 32.4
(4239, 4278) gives 31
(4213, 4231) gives 30.7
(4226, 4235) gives 29.7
